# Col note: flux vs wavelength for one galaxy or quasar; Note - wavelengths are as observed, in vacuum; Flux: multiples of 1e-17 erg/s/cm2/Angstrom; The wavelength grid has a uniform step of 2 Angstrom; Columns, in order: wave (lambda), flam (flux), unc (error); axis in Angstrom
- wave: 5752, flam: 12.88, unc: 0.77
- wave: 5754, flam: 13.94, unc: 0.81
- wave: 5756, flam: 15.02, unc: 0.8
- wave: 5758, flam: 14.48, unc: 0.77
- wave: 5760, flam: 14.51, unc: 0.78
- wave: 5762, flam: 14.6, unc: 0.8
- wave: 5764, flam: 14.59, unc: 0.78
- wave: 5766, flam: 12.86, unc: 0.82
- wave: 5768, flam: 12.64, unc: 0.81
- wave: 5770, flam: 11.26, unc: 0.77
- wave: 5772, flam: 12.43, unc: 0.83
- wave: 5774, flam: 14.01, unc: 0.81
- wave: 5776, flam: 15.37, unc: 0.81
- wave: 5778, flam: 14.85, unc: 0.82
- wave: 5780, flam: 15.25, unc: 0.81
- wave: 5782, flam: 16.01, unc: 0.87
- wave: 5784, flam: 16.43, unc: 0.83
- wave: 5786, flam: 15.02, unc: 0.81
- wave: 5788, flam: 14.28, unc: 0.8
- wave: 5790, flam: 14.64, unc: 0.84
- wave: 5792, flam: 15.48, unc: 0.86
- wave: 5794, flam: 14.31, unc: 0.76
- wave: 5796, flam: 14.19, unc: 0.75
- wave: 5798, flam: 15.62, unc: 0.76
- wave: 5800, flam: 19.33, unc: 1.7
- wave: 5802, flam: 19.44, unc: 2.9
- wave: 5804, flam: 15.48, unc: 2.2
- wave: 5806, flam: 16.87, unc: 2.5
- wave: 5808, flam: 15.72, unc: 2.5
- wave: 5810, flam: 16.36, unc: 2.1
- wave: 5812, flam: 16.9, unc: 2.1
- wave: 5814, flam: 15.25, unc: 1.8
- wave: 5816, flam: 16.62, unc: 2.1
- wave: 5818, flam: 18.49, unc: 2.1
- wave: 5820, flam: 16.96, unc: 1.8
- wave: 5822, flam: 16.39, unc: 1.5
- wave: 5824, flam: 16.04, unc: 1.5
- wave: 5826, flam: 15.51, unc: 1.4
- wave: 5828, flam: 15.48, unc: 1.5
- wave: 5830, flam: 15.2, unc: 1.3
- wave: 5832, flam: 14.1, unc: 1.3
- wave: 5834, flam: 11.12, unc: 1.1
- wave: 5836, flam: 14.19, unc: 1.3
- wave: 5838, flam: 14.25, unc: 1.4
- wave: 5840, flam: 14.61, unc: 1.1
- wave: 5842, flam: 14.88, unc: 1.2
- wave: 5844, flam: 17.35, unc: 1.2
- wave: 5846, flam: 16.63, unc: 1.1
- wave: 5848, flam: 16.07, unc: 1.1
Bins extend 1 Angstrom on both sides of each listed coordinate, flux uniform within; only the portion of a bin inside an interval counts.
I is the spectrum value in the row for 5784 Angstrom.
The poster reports 16.43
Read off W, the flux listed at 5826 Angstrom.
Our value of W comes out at 15.51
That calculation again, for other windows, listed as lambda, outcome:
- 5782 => 16.01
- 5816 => 16.62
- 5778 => 14.85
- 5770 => 11.26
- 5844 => 17.35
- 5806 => 16.87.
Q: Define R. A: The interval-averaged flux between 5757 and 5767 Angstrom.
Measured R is 14.2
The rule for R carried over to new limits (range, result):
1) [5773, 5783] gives 15.1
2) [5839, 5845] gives 15.6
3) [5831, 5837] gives 13.1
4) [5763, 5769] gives 13.4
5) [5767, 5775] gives 12.6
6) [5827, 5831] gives 15.3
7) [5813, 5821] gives 16.8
